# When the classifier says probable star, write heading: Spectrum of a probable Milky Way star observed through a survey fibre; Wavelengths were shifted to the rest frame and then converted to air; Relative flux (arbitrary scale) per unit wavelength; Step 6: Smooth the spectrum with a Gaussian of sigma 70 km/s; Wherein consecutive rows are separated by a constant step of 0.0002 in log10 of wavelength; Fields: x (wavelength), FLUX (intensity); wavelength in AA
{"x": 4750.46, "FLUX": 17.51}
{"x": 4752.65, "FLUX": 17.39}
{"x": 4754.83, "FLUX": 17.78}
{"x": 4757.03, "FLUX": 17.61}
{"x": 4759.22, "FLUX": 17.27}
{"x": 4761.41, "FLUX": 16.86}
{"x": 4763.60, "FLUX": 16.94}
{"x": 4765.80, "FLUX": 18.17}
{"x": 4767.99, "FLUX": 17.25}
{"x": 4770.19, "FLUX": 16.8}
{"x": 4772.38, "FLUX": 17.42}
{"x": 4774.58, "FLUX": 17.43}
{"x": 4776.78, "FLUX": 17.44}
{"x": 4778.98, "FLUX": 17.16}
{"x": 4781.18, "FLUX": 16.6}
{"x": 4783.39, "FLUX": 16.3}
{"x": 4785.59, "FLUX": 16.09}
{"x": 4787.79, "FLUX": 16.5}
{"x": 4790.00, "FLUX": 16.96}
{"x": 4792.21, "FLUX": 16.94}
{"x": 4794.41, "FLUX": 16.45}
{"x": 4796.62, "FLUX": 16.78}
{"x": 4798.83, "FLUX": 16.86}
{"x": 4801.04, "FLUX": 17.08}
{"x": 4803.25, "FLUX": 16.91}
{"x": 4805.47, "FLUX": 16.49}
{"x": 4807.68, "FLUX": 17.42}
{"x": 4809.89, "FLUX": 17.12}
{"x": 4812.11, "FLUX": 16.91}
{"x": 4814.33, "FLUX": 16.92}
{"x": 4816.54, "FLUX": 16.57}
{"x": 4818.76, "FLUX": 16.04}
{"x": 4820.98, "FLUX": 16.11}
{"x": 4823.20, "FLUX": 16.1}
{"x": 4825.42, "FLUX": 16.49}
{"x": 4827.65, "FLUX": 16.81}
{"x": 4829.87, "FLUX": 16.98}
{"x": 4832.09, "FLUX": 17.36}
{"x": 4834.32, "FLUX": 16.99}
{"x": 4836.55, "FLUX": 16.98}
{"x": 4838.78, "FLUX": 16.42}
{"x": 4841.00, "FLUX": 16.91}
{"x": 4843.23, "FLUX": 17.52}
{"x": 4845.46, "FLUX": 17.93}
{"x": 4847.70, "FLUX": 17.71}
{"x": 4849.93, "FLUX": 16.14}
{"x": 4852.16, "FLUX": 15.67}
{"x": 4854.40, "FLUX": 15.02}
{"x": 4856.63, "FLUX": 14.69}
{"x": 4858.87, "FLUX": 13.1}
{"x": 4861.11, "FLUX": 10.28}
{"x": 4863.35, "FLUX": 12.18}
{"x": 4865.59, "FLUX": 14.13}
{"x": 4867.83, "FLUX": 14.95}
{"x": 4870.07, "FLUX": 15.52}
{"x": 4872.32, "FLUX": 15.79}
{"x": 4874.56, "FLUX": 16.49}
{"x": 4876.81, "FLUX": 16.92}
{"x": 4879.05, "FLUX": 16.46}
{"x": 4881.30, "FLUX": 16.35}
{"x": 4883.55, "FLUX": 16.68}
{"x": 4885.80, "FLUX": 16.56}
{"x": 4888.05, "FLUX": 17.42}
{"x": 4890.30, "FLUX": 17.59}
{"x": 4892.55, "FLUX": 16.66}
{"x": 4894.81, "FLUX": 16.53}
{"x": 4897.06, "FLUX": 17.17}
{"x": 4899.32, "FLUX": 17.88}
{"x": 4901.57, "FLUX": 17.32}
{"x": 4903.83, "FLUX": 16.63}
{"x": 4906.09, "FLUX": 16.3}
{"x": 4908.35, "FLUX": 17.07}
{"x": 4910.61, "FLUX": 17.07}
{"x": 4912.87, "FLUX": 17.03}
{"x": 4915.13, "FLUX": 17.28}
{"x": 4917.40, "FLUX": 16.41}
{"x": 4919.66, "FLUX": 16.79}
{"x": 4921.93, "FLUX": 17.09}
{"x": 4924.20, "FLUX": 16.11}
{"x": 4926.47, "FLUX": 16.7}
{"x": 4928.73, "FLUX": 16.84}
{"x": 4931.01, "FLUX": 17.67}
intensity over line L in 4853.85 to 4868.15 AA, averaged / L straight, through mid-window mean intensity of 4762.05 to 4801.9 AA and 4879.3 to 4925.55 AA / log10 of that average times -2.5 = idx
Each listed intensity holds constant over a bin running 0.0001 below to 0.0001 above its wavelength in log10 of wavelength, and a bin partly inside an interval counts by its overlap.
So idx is 0.26 mag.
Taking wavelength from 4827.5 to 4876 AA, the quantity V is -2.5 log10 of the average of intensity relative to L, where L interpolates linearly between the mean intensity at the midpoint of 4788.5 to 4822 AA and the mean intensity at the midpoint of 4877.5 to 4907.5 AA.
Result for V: 0.08 mag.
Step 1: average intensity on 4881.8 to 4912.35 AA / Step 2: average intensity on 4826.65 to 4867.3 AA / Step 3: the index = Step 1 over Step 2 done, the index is 1.08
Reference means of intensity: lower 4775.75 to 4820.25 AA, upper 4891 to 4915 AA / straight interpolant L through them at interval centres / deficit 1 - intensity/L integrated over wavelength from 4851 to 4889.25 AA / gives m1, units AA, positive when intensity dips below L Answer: 3.9 AA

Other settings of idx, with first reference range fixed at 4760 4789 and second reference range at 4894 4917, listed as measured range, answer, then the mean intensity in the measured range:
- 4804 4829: 0.02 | 16.6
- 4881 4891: 0.00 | 16.9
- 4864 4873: 0.14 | 14.9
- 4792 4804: 0.01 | 16.8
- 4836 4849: -0.01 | 17.2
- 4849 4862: 0.20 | 14.2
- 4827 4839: 0.00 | 17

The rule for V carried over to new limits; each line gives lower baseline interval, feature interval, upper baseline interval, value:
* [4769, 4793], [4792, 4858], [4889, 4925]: 0.02 mag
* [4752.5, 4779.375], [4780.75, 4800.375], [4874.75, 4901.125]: 0.04 mag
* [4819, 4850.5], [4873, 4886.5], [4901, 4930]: 0.02 mag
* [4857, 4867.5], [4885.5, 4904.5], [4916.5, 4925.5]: -0.15 mag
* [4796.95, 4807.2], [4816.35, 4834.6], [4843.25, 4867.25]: -0.04 mag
